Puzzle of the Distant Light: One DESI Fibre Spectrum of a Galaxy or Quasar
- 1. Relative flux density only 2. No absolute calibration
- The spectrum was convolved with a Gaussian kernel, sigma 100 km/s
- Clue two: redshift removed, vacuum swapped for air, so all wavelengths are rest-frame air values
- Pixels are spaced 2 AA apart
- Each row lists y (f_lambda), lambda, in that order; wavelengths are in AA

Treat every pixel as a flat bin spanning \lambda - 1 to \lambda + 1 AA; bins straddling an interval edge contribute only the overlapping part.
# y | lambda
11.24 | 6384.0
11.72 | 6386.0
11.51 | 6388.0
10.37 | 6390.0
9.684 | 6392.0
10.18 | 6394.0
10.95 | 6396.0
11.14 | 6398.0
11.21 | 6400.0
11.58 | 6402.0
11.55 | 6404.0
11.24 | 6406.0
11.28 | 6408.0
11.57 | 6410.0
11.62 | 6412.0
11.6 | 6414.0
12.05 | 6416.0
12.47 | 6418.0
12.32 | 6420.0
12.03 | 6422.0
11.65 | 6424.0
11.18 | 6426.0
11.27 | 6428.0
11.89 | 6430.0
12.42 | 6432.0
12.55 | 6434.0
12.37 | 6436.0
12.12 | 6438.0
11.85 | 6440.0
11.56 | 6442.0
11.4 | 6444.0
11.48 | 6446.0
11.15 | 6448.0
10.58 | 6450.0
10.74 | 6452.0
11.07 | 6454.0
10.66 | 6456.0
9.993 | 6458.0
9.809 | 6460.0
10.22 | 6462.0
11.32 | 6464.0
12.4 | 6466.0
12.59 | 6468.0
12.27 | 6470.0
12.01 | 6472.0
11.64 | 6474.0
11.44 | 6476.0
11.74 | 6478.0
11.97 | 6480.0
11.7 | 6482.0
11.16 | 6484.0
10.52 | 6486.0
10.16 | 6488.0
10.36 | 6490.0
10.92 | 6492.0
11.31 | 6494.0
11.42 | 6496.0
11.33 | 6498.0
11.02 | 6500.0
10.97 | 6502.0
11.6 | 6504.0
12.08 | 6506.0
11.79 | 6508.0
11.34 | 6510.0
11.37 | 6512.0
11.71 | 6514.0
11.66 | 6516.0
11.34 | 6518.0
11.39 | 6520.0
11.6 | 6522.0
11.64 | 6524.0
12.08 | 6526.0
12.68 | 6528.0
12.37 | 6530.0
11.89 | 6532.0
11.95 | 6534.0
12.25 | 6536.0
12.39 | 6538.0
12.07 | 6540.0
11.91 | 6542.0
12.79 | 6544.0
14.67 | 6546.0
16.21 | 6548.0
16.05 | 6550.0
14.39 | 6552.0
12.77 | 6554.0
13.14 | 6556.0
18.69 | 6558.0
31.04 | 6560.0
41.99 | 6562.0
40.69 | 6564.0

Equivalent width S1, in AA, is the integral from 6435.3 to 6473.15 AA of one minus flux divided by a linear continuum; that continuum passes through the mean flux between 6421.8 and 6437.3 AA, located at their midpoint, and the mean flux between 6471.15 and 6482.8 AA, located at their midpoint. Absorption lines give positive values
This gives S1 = 1.6 AA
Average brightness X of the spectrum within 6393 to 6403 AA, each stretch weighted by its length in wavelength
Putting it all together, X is 11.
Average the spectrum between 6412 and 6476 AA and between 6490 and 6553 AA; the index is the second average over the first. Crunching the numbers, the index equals 1.05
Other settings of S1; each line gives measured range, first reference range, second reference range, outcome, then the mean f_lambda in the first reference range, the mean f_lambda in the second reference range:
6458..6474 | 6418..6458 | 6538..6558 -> 1.0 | 11.6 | 14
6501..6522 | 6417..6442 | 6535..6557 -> 2.5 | 12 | 13.5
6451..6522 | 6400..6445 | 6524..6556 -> 6.7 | 11.8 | 13.1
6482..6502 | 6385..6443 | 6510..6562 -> 3.4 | 11.5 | 14.1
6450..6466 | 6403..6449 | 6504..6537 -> 1.5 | 11.8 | 11.8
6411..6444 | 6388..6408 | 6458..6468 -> -2.9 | 10.9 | 11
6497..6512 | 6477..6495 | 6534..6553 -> 0.6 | 11.1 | 13.5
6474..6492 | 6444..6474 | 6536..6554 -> 1.1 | 11.2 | 13.7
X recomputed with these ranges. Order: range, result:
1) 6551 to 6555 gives 13.6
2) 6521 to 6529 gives 12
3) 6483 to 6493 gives 10.6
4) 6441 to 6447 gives 11.5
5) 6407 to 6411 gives 11.4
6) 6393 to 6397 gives 10.6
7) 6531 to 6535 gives 11.9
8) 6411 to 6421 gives 12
